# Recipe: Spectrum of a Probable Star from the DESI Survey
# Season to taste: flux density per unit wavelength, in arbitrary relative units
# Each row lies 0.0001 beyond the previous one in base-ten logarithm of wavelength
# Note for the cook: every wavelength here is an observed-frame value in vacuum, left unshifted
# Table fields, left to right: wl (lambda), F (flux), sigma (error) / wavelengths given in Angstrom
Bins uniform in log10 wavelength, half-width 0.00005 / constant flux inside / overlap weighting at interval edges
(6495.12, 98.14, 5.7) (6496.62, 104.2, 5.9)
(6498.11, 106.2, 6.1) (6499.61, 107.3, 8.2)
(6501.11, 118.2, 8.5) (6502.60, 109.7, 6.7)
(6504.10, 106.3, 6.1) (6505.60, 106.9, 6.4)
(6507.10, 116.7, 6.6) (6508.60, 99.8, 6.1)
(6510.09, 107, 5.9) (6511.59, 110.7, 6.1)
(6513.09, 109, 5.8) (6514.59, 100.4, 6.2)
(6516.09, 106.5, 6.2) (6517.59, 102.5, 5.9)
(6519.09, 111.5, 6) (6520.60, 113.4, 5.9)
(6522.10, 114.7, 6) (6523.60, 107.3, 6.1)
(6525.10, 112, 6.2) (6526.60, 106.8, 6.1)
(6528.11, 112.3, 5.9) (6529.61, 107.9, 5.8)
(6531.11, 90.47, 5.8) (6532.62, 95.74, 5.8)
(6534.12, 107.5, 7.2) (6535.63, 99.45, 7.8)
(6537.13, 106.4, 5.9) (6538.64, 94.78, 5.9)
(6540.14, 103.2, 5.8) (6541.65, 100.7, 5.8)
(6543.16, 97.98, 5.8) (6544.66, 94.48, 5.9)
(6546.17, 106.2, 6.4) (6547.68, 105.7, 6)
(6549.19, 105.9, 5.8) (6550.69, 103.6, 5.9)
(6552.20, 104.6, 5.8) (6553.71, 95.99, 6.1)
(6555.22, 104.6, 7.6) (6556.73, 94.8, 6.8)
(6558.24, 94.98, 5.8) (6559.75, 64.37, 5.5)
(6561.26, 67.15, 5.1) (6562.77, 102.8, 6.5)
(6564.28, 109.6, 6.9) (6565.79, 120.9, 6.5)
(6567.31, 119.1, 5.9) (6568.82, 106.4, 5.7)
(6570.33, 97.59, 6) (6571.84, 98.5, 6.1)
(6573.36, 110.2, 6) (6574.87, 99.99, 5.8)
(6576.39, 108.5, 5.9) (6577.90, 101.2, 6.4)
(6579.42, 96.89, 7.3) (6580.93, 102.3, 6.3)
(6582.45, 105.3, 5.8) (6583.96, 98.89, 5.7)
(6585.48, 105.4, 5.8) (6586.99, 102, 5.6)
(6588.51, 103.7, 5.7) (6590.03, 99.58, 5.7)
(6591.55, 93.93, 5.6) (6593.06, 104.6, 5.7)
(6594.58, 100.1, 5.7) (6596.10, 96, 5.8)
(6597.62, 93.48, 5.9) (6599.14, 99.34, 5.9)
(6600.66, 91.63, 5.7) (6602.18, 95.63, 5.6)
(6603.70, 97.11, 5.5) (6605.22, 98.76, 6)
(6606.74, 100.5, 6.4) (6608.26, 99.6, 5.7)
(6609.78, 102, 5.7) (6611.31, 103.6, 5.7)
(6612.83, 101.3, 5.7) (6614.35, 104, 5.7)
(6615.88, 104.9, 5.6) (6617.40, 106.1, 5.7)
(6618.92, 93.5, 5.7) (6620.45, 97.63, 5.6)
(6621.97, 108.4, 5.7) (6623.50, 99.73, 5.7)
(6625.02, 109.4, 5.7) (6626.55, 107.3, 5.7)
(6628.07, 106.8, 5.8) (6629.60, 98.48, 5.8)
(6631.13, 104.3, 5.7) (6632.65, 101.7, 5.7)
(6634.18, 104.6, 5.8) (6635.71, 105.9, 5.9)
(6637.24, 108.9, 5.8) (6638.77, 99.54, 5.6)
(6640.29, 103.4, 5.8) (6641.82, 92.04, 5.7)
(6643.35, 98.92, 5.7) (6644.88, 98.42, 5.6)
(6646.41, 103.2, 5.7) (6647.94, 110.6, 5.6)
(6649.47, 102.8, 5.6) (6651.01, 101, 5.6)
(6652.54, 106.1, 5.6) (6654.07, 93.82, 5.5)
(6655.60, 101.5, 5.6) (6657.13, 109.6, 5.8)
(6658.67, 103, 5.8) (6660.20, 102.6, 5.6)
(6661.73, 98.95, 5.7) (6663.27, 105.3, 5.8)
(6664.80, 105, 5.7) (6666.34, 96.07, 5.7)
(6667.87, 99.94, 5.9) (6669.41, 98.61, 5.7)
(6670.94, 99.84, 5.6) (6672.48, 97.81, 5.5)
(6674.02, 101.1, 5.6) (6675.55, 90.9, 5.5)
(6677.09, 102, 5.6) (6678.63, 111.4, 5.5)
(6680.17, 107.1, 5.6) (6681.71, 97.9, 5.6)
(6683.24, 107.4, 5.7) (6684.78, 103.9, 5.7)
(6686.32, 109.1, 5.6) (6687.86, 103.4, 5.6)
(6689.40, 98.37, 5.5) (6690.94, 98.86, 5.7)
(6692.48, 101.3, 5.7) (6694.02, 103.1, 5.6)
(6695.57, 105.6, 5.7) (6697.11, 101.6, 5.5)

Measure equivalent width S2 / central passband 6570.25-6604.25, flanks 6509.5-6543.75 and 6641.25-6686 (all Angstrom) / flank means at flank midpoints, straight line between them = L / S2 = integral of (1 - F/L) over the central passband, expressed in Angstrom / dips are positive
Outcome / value 1.14 Angstrom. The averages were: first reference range 105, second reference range 102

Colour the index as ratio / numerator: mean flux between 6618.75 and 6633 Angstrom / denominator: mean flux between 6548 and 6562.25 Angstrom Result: 1.1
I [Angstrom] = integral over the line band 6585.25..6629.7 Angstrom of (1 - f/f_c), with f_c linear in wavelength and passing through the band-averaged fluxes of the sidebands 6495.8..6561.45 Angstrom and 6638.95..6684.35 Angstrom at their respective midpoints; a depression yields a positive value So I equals 0.7 Angstrom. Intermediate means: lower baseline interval 103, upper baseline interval 102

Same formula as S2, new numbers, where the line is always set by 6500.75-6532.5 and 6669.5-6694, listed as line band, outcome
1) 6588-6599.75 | 0.7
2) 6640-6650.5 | 0.2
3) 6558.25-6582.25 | 1.3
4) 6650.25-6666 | 0.0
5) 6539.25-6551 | 0.5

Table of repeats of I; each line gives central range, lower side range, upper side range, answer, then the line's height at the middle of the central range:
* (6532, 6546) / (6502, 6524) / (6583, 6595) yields 0.7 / 106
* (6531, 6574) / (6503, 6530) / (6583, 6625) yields 2.0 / 105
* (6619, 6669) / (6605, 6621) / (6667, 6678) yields -1.3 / 99.9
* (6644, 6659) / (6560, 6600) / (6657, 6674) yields -0.3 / 101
